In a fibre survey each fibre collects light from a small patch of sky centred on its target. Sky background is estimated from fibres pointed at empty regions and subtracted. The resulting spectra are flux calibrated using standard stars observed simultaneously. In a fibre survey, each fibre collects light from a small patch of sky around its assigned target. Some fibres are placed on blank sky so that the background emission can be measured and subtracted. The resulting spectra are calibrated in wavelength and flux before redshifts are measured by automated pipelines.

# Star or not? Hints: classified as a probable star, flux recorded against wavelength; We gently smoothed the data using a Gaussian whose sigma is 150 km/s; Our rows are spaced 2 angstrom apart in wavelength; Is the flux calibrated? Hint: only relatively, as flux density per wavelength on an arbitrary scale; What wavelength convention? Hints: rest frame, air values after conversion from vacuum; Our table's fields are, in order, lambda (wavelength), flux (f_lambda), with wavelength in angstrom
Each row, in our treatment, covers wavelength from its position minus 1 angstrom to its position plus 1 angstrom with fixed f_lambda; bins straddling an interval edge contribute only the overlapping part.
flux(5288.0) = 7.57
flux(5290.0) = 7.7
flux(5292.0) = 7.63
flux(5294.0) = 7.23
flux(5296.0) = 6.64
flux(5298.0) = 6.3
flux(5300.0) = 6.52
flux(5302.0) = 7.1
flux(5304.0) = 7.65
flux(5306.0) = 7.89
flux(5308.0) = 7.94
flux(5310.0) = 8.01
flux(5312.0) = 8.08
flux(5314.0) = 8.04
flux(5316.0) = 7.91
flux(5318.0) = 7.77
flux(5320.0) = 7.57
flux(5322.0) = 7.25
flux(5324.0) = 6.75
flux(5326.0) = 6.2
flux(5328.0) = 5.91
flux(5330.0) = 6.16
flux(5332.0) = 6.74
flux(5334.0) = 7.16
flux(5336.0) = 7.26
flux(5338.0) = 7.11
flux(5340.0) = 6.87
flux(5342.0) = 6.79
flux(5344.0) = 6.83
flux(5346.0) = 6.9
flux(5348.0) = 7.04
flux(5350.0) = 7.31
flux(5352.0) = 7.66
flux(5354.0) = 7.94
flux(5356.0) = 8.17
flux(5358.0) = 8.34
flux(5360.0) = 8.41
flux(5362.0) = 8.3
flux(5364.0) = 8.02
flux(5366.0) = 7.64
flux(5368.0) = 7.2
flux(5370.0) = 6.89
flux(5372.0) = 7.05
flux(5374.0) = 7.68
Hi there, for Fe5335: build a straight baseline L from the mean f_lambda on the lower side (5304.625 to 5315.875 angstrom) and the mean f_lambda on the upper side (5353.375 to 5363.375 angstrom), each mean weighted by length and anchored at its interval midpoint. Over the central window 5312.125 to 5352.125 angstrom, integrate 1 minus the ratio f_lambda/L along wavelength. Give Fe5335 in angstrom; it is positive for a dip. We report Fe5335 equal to 5.0 angstrom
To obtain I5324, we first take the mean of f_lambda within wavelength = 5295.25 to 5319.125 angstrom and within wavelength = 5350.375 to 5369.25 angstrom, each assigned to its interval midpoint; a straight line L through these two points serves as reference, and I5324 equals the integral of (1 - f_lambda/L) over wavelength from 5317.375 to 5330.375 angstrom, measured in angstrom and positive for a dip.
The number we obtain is 1.41 angstrom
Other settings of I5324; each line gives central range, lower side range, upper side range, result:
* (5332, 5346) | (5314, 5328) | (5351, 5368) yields 1.1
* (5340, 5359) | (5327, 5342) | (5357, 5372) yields -0.4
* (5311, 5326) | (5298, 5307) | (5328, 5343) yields -1.1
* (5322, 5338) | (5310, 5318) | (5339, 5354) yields 1.9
